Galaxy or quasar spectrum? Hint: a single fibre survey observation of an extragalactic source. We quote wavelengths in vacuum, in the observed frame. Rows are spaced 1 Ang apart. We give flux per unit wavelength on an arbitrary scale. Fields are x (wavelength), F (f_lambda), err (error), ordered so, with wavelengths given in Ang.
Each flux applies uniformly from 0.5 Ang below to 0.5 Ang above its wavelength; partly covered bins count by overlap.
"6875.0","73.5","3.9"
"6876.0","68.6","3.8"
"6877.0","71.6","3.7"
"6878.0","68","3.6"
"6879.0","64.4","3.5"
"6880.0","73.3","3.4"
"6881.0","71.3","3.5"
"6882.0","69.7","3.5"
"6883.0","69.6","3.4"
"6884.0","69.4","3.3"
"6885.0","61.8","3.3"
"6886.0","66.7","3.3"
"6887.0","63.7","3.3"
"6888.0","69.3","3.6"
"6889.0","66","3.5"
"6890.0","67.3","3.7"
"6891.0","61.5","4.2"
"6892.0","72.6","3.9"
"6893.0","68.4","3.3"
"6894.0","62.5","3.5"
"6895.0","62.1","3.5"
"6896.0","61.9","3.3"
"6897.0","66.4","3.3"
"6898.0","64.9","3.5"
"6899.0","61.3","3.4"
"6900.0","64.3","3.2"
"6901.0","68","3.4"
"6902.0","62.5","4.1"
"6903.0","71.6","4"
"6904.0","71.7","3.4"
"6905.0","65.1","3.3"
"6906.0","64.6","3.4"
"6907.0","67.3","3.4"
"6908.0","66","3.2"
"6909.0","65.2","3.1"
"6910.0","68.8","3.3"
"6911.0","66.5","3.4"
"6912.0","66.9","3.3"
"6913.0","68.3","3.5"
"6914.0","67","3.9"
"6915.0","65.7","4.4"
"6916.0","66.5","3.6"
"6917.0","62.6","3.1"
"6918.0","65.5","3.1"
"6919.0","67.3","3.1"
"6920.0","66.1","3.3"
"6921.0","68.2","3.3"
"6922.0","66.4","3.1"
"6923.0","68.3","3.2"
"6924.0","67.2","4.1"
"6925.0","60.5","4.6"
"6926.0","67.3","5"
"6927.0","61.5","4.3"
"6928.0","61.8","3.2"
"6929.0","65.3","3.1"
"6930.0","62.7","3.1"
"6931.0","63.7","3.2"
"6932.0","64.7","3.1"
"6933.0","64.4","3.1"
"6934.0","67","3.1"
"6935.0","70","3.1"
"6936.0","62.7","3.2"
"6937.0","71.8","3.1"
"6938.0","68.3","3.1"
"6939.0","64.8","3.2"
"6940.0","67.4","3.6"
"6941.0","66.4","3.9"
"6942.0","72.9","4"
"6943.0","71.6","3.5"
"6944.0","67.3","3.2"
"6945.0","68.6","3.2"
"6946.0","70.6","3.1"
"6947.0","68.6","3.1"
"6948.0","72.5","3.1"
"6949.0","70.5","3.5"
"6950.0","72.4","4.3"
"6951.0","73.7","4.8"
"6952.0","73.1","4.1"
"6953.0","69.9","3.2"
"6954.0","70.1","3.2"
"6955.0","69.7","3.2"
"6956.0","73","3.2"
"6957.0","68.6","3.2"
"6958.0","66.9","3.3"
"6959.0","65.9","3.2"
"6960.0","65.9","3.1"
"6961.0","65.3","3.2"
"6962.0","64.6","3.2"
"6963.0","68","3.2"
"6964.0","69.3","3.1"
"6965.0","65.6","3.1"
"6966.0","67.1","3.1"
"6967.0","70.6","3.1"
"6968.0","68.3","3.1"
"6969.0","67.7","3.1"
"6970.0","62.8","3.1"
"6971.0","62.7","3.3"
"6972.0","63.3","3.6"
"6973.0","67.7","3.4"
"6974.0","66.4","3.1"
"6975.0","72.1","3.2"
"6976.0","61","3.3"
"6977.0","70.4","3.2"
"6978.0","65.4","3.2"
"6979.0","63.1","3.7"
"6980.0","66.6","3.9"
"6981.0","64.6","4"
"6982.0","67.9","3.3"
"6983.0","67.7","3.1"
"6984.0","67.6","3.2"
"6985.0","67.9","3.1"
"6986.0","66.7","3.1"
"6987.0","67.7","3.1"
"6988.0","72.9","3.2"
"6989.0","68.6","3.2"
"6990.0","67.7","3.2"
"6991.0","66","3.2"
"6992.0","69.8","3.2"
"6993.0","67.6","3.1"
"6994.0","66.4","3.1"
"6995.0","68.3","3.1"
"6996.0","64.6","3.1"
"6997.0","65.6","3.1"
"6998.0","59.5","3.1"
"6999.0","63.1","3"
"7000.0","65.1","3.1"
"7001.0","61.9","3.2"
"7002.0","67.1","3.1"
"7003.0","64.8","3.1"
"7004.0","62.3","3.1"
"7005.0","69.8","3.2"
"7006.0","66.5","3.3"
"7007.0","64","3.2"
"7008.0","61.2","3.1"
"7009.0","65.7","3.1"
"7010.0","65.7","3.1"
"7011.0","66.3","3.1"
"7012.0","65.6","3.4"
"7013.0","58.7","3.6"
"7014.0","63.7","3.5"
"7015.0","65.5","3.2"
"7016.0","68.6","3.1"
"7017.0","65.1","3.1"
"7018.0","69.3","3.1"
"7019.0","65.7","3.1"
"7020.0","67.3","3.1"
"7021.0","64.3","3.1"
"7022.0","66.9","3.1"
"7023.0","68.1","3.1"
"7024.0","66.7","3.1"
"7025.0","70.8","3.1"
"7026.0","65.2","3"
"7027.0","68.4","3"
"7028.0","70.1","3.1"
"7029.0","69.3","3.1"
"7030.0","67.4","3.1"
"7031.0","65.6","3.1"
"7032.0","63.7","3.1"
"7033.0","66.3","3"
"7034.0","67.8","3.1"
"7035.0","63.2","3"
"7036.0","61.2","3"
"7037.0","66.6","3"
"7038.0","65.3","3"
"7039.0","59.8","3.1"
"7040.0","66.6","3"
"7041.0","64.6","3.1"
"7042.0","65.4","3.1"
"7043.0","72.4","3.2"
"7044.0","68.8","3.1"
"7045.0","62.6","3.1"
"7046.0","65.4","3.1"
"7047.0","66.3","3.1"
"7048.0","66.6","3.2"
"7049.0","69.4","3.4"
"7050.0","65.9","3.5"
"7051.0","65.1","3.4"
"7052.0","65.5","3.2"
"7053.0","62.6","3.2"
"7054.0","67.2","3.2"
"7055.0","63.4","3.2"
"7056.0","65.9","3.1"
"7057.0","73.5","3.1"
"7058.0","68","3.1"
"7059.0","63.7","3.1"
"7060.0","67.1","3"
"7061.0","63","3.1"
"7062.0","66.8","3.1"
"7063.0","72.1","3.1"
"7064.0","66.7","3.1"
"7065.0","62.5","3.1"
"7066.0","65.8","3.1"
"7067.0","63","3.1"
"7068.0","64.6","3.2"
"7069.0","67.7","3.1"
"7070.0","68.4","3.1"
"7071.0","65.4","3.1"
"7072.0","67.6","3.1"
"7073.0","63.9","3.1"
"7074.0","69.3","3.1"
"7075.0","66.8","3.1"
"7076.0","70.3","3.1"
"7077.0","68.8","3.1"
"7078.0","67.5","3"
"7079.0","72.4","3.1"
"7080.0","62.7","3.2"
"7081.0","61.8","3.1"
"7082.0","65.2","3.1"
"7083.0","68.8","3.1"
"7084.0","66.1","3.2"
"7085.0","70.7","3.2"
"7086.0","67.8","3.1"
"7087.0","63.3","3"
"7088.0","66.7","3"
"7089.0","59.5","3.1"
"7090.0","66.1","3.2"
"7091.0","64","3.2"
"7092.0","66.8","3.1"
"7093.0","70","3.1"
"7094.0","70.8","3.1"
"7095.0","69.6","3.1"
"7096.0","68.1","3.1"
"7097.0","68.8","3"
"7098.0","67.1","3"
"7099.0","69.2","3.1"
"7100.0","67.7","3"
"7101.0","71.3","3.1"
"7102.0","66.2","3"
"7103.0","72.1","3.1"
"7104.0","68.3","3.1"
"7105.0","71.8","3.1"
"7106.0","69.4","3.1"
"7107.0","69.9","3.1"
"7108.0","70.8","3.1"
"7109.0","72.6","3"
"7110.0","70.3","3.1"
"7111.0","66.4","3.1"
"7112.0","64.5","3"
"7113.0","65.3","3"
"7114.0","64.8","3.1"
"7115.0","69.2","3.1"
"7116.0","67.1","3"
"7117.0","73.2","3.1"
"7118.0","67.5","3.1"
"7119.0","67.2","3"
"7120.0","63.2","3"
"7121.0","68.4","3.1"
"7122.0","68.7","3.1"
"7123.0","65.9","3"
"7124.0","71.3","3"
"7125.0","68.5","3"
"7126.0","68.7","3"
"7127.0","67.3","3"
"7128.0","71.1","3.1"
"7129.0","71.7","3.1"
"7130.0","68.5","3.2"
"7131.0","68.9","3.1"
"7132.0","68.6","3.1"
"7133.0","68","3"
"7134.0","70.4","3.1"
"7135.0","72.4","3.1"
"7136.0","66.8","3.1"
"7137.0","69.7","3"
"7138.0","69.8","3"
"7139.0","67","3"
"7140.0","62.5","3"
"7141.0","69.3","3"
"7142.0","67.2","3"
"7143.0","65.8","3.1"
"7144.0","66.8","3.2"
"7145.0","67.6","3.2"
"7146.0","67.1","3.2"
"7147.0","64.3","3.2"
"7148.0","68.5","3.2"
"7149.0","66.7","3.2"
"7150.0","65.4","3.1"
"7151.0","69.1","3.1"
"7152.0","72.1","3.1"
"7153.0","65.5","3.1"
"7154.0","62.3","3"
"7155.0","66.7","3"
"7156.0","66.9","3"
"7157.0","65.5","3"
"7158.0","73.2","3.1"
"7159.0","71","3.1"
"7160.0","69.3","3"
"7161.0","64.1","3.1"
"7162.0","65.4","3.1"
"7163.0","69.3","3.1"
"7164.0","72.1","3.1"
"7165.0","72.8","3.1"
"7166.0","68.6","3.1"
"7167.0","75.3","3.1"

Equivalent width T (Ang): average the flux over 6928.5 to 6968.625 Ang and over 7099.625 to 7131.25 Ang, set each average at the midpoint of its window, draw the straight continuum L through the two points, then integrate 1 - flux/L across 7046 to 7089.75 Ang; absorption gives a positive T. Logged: 1.4 Ang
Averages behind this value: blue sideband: 68.2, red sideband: 68.7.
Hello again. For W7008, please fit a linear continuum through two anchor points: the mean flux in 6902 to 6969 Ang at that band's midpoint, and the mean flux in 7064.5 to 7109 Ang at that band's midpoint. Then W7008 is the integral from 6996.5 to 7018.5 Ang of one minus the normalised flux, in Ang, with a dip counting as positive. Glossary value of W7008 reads 0.9 Ang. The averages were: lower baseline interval 67.4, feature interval 64.8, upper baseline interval 67.4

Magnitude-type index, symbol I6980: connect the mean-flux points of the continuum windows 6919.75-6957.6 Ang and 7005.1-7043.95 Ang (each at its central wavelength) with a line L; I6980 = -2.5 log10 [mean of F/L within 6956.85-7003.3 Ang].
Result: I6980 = 0.01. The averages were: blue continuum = 67.9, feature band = 66.5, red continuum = 66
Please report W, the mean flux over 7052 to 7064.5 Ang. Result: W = 66.6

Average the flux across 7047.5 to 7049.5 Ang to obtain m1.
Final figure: 68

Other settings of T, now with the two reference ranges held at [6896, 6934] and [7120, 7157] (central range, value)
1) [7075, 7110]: -0.3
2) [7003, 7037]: 0.4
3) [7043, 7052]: 0.1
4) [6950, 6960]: -0.6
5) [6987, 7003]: 0.0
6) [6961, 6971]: -0.1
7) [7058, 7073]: 0.2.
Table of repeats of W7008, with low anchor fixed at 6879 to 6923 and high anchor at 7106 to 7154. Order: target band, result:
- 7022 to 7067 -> 0.8 Ang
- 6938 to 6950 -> -0.4 Ang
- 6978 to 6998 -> 0.0 Ang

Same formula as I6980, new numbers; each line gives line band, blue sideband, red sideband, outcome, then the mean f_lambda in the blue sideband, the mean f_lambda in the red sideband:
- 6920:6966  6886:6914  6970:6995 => -0.02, 66.1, 66.9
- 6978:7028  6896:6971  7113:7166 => 0.02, 67.1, 68.1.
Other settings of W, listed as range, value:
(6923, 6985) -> 67.3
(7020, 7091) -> 66.3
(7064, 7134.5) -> 67.7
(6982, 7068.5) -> 66.1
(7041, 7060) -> 66.5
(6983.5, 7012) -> 66.1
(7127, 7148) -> 68.2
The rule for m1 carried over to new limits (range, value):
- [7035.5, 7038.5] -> 64.4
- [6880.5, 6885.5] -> 68.4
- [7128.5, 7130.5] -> 70.1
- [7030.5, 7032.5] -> 64.7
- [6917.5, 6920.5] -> 66.3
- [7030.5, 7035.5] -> 65.3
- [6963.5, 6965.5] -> 67.4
